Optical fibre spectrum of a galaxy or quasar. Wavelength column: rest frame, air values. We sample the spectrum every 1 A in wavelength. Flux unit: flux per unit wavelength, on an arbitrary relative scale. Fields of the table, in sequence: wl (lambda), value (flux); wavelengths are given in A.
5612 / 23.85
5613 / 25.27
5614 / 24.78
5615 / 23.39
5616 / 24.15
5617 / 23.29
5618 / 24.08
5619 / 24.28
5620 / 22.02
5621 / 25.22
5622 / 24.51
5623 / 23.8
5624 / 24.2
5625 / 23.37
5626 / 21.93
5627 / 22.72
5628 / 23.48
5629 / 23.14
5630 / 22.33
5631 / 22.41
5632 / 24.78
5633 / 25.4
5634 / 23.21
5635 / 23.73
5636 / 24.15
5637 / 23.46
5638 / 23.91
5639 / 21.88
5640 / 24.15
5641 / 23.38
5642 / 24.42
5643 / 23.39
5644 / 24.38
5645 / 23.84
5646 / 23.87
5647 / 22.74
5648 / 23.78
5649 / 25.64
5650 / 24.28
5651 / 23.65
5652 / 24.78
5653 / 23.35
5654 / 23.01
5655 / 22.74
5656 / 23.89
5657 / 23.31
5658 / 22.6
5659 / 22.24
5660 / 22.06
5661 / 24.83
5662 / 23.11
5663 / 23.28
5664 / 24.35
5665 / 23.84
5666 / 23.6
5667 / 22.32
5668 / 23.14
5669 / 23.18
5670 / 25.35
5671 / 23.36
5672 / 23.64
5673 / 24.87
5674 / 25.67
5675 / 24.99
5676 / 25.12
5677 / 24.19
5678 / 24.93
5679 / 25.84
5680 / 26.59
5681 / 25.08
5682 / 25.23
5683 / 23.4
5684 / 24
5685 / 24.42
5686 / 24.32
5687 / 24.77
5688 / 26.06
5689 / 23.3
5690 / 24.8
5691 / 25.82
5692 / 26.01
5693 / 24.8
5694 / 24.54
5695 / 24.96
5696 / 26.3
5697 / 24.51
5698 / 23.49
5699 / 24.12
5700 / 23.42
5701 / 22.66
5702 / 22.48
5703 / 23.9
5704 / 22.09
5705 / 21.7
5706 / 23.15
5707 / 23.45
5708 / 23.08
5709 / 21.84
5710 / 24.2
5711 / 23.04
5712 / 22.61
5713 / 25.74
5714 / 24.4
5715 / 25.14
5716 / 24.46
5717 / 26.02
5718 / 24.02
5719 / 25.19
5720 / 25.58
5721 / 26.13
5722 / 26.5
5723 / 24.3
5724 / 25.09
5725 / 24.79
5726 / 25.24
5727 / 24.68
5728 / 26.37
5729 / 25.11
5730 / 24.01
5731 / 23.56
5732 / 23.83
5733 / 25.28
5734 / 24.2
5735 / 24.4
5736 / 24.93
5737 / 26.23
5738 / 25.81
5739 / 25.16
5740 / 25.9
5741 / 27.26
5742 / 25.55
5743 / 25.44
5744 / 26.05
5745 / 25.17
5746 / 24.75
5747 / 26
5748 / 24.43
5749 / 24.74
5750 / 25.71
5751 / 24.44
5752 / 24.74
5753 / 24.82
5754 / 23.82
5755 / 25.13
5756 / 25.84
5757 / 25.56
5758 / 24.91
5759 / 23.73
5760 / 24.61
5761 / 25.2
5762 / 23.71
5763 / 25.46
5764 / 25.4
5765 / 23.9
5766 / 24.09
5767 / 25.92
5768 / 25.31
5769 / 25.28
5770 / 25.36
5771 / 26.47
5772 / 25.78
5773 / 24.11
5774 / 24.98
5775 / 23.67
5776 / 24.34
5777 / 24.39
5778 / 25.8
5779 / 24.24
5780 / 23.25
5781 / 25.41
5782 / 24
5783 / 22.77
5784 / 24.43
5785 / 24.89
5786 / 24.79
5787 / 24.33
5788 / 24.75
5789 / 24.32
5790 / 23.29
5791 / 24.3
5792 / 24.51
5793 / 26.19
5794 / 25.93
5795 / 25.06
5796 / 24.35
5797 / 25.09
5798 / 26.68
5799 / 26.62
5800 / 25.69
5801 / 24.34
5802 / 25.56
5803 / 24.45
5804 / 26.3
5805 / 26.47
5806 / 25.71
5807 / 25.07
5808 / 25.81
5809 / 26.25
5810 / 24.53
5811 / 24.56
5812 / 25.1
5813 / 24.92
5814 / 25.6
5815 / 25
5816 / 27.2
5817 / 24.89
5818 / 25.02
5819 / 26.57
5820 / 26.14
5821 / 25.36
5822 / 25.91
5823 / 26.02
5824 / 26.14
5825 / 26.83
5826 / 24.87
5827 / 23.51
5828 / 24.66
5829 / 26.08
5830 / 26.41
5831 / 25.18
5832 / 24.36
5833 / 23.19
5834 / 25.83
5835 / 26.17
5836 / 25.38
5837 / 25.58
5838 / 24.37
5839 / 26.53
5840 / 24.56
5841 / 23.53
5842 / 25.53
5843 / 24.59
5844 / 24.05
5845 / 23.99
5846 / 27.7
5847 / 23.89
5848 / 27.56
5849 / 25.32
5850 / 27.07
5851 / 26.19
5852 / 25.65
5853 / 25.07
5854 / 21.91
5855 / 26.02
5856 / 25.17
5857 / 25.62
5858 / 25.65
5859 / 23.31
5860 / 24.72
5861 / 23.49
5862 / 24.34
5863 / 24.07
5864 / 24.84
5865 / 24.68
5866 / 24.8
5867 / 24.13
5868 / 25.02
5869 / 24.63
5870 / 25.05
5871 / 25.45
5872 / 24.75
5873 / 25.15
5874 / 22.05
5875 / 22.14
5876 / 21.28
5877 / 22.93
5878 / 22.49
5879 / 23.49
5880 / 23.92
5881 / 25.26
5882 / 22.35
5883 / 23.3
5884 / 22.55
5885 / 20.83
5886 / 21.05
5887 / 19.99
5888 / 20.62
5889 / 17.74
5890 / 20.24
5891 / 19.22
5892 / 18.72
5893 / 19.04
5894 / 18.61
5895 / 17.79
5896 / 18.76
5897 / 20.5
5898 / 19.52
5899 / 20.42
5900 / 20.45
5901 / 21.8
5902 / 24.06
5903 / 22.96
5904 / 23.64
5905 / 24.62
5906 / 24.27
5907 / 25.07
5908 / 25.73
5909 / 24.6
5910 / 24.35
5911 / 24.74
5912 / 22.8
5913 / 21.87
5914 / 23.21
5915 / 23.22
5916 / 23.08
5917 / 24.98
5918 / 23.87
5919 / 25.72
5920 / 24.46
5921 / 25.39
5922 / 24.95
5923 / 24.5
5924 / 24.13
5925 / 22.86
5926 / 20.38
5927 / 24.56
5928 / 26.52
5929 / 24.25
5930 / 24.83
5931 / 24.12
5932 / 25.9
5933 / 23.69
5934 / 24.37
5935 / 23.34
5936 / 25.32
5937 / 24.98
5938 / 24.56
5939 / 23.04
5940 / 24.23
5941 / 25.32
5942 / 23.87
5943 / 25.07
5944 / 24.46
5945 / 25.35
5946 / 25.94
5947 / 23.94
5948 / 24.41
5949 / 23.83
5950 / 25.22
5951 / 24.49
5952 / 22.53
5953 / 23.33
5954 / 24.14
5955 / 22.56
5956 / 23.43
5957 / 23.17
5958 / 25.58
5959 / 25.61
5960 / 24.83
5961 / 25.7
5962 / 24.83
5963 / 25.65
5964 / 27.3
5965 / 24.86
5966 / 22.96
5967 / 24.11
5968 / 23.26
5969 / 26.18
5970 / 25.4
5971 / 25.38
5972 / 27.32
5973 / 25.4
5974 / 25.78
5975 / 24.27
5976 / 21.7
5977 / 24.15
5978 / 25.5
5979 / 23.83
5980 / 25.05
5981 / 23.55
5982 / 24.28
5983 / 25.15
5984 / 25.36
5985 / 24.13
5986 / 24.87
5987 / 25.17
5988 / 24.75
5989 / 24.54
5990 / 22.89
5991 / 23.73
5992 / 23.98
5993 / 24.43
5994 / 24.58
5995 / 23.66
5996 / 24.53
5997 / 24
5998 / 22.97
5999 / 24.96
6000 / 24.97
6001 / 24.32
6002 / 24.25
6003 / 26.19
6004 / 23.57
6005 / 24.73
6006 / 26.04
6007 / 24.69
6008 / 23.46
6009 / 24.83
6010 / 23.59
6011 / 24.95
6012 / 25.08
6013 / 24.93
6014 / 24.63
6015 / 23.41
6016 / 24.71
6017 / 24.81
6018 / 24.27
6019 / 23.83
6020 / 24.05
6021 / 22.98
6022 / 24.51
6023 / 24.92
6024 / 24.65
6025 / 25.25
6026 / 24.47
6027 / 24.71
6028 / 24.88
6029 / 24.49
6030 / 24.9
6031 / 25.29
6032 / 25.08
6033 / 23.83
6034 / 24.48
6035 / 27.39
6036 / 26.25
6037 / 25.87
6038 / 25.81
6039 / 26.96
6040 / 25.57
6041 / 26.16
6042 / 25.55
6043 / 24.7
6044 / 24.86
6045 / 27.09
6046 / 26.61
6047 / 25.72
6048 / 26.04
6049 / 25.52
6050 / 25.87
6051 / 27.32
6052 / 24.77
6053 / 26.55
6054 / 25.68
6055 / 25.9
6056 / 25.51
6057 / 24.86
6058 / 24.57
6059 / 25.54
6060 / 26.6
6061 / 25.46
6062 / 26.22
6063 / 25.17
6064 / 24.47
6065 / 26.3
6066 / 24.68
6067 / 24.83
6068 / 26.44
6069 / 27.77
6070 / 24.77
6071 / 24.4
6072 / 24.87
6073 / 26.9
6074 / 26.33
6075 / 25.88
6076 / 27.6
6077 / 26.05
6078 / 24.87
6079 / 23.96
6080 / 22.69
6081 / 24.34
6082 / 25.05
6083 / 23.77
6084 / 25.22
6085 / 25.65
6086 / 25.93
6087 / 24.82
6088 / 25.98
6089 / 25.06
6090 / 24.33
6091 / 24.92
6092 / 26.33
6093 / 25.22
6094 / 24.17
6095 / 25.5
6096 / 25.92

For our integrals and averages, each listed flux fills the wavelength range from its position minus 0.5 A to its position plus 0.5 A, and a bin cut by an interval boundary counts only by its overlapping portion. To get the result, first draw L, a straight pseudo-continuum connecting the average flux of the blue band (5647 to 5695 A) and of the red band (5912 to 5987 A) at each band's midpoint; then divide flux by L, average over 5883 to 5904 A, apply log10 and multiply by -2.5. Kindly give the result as 0.19 mag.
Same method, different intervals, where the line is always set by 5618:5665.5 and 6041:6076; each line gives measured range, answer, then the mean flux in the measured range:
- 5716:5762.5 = -0.043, 25.1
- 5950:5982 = 0.030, 24.6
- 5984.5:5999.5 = 0.052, 24.2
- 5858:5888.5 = 0.060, 23.5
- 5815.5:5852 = -0.038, 25.5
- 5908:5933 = 0.038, 24.2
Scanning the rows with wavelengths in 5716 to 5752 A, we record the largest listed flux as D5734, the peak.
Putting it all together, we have 27.26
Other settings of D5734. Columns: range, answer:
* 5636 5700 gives 26.59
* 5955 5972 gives 27.32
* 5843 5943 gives 27.7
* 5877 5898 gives 25.26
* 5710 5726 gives 26.5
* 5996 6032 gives 26.19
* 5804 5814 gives 26.47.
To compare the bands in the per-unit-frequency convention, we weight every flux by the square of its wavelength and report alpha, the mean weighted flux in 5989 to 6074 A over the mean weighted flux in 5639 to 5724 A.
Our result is 1.2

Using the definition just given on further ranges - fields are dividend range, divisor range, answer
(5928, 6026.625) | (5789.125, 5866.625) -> 1.02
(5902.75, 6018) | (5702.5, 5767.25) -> 1.07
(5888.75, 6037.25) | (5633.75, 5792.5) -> 1.07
